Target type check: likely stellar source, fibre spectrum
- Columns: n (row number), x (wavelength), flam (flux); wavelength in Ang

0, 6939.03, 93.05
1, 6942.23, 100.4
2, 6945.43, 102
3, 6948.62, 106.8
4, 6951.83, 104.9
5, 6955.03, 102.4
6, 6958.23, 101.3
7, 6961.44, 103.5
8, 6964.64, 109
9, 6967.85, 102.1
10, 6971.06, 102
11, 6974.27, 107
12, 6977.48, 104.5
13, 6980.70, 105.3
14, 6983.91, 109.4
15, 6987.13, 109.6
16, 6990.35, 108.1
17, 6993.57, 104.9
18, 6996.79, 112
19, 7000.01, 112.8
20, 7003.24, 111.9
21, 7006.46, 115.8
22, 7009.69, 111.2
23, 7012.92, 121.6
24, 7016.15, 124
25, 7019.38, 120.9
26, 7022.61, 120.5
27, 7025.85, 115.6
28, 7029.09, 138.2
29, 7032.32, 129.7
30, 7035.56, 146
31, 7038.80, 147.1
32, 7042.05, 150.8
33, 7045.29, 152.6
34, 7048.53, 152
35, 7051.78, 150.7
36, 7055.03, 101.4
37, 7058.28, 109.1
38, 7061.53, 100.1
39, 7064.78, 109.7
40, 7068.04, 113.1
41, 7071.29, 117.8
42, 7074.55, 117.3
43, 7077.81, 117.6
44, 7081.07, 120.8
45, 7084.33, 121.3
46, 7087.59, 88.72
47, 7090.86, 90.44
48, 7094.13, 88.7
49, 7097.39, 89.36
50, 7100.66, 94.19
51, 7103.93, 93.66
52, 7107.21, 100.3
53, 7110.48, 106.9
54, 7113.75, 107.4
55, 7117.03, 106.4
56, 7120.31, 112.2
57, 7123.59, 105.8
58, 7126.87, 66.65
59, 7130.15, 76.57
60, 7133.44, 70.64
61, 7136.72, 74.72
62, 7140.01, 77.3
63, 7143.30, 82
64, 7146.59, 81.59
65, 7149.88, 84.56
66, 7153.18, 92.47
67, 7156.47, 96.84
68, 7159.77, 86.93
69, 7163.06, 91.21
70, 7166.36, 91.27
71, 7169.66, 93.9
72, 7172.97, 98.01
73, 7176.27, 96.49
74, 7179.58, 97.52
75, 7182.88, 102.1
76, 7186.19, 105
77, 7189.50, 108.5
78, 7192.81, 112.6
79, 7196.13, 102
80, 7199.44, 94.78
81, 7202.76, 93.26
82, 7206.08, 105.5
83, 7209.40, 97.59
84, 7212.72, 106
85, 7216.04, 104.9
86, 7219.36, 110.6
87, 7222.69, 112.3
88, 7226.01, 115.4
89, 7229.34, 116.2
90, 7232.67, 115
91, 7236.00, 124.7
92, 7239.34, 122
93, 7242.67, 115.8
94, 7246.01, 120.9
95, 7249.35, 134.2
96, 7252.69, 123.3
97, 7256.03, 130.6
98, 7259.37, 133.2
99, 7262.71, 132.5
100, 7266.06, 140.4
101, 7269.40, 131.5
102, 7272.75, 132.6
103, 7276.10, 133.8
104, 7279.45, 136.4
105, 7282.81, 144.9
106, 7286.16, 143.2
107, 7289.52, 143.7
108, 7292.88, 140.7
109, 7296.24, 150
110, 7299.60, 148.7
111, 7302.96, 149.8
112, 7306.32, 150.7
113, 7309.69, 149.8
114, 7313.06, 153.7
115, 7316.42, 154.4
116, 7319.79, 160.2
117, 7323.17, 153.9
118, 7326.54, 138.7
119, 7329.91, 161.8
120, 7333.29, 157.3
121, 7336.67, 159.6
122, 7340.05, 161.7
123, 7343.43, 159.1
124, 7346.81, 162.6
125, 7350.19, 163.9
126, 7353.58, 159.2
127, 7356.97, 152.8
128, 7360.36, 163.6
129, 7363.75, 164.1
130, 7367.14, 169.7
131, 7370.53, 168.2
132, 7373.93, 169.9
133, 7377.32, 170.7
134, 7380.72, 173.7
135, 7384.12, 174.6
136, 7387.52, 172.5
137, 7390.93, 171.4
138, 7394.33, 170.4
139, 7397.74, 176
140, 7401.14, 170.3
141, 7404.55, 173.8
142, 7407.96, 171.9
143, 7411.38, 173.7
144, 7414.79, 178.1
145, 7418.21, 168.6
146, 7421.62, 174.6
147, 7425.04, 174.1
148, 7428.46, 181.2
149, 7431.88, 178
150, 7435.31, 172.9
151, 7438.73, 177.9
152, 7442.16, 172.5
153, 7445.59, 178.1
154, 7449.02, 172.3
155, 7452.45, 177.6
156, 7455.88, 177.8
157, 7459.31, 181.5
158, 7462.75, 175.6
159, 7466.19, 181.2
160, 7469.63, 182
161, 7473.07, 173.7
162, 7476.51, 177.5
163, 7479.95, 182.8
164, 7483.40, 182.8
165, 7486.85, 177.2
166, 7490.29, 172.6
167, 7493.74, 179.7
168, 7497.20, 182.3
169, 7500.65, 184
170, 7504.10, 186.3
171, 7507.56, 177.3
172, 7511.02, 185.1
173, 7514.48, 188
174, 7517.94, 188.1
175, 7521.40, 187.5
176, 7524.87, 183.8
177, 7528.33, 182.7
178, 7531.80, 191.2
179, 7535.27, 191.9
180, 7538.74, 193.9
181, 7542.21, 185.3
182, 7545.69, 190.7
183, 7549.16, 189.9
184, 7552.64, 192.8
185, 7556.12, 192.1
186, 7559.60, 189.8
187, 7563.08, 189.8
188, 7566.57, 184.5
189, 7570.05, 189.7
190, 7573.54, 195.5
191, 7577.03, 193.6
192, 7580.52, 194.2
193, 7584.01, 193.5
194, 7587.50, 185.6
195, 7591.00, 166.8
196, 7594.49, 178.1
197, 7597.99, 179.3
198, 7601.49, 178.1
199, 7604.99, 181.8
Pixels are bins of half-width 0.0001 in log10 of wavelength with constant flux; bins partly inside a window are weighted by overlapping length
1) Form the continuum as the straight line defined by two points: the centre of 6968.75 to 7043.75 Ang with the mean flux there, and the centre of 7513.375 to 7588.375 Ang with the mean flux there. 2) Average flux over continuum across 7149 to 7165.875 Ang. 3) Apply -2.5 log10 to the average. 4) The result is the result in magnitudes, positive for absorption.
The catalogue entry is 0.46 mag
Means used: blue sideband 119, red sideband 190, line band 90.7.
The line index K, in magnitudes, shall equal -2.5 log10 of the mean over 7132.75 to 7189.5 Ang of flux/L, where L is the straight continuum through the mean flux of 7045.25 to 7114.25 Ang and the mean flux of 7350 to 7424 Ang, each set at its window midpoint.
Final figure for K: 0.361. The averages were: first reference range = 110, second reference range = 170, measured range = 90.5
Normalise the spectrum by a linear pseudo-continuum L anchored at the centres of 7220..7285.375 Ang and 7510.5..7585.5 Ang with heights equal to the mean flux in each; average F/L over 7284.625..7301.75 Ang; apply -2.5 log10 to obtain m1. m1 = -0.07 mag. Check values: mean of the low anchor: 127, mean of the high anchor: 190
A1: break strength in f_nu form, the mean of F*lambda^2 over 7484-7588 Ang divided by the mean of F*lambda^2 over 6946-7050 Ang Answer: 1.85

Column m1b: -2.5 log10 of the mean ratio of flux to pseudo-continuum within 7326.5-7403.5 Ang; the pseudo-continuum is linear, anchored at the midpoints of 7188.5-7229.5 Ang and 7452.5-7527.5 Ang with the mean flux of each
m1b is -0.12 mag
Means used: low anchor 106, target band 166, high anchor 181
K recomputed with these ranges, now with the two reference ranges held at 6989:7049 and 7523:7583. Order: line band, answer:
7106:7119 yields 0.28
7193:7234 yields 0.37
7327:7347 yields 0.04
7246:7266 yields 0.18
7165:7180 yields 0.45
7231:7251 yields 0.24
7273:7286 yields 0.14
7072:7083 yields 0.12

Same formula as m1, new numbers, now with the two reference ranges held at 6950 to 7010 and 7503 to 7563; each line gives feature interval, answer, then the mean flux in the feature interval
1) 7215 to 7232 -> 0.26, 112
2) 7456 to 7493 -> 0.00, 179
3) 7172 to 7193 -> 0.31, 102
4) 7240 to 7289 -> 0.13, 132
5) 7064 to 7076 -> 0.05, 115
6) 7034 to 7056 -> -0.23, 144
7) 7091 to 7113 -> 0.29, 95.7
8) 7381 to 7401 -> -0.04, 173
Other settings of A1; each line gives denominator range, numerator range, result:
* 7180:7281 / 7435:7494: 1.62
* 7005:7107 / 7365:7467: 1.63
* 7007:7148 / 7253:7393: 1.50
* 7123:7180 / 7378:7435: 2.16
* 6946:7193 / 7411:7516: 1.87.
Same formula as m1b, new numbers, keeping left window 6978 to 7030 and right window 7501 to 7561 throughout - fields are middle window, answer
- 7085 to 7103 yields 0.35 mag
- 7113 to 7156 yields 0.45 mag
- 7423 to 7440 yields -0.02 mag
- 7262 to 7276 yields 0.13 mag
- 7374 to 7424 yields -0.02 mag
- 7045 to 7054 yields -0.22 mag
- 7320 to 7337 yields 0.04 mag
